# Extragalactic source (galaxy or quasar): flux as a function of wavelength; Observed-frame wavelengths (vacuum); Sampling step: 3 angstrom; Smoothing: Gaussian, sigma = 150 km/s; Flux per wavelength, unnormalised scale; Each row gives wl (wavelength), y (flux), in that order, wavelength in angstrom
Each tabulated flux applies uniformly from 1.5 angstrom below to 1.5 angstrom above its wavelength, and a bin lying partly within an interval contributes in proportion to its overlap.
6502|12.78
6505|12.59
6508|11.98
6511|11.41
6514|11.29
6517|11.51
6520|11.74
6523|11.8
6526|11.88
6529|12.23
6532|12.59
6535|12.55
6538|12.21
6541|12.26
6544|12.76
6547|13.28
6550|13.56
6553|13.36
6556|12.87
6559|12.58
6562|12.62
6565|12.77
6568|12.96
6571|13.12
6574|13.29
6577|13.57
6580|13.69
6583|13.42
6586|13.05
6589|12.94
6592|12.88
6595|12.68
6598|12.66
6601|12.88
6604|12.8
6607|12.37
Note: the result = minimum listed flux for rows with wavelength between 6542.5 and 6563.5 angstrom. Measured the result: 12.58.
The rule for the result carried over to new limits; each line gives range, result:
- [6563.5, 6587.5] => 12.77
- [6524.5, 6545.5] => 11.88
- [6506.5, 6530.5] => 11.29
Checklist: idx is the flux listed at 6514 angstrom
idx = 11.29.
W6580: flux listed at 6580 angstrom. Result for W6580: 13.69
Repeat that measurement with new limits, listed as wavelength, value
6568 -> 12.96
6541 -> 12.26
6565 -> 12.77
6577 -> 13.57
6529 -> 12.23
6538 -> 12.21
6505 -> 12.59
